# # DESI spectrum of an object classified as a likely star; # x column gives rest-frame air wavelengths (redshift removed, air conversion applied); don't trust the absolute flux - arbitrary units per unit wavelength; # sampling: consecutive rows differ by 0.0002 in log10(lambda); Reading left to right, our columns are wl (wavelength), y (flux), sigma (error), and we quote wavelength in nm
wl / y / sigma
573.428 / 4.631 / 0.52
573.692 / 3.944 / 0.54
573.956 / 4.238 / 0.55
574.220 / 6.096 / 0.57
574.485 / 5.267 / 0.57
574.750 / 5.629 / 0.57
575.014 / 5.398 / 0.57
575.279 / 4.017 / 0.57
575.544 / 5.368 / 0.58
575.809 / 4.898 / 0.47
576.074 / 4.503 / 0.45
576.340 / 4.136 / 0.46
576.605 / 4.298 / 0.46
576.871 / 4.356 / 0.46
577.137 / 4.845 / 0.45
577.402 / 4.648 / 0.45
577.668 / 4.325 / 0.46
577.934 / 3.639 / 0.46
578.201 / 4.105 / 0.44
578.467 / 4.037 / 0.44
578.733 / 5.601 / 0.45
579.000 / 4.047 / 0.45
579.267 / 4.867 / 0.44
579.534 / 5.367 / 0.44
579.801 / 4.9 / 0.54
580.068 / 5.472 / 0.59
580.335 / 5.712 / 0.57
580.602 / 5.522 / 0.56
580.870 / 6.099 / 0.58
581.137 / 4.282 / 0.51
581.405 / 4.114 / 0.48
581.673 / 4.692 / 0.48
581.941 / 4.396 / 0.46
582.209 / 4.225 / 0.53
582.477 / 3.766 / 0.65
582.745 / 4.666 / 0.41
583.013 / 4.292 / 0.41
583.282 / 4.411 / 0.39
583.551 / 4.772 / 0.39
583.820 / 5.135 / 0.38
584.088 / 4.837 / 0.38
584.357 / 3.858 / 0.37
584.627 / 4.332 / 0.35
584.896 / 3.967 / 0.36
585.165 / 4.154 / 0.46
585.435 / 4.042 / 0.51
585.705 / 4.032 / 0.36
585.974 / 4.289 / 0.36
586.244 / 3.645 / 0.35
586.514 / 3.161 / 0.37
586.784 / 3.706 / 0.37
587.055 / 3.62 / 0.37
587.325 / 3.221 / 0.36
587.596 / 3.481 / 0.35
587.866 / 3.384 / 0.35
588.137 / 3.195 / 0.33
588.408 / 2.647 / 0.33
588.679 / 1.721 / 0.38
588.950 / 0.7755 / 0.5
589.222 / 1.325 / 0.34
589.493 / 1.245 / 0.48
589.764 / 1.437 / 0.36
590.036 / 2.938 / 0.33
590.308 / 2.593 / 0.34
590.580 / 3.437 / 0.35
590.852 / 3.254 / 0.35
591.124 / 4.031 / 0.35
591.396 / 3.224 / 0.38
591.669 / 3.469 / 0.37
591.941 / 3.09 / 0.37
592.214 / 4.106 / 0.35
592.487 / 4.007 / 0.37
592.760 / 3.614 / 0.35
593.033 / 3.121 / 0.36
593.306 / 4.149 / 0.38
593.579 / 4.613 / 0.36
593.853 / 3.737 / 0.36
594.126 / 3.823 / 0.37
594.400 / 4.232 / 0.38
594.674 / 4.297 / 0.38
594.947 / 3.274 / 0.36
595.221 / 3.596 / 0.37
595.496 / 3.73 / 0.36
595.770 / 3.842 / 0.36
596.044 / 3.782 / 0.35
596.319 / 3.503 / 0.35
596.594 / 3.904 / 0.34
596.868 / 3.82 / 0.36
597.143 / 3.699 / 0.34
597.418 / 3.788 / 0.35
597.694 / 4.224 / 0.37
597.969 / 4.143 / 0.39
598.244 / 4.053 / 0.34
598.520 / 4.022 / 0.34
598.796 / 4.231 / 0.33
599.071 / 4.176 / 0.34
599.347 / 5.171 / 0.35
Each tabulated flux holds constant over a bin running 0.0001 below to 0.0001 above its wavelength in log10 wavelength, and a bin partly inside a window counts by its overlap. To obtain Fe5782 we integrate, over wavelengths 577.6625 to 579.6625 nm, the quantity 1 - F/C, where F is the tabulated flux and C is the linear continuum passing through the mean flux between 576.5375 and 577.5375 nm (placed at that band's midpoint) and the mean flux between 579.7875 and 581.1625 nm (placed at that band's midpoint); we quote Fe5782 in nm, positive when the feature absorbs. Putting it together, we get 0.19 nm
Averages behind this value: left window 4.55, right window 5.45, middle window 4.51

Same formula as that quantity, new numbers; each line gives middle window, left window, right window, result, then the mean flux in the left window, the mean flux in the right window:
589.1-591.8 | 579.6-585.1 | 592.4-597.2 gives 0.92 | 4.67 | 3.82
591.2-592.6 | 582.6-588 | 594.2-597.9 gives 0.11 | 4.05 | 3.83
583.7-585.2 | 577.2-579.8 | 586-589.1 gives -0.36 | 4.54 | 3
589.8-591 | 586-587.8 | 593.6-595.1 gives 0.25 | 3.52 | 3.93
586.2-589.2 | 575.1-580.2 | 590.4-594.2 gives 0.83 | 4.61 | 3.68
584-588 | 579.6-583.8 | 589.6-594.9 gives 0.41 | 4.77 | 3.52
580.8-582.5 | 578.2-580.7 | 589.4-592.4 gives 0.05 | 5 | 3.03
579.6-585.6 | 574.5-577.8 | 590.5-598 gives -0.33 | 4.72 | 3.77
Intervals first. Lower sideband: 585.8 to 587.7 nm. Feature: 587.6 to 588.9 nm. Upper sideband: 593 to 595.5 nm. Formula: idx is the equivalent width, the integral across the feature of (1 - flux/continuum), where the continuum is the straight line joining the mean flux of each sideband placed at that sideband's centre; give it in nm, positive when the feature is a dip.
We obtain 0.35 nm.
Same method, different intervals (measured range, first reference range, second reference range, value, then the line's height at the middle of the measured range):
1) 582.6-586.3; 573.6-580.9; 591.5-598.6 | 0.08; 4.42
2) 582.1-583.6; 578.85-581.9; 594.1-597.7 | 0.15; 4.8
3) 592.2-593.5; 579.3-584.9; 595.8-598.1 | 0.09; 4.1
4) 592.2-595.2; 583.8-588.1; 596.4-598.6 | 0.03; 3.92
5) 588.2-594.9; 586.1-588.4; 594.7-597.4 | 0.82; 3.55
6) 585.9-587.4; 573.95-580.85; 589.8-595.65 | 0.18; 4.09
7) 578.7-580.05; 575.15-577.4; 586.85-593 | -0.25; 4.19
